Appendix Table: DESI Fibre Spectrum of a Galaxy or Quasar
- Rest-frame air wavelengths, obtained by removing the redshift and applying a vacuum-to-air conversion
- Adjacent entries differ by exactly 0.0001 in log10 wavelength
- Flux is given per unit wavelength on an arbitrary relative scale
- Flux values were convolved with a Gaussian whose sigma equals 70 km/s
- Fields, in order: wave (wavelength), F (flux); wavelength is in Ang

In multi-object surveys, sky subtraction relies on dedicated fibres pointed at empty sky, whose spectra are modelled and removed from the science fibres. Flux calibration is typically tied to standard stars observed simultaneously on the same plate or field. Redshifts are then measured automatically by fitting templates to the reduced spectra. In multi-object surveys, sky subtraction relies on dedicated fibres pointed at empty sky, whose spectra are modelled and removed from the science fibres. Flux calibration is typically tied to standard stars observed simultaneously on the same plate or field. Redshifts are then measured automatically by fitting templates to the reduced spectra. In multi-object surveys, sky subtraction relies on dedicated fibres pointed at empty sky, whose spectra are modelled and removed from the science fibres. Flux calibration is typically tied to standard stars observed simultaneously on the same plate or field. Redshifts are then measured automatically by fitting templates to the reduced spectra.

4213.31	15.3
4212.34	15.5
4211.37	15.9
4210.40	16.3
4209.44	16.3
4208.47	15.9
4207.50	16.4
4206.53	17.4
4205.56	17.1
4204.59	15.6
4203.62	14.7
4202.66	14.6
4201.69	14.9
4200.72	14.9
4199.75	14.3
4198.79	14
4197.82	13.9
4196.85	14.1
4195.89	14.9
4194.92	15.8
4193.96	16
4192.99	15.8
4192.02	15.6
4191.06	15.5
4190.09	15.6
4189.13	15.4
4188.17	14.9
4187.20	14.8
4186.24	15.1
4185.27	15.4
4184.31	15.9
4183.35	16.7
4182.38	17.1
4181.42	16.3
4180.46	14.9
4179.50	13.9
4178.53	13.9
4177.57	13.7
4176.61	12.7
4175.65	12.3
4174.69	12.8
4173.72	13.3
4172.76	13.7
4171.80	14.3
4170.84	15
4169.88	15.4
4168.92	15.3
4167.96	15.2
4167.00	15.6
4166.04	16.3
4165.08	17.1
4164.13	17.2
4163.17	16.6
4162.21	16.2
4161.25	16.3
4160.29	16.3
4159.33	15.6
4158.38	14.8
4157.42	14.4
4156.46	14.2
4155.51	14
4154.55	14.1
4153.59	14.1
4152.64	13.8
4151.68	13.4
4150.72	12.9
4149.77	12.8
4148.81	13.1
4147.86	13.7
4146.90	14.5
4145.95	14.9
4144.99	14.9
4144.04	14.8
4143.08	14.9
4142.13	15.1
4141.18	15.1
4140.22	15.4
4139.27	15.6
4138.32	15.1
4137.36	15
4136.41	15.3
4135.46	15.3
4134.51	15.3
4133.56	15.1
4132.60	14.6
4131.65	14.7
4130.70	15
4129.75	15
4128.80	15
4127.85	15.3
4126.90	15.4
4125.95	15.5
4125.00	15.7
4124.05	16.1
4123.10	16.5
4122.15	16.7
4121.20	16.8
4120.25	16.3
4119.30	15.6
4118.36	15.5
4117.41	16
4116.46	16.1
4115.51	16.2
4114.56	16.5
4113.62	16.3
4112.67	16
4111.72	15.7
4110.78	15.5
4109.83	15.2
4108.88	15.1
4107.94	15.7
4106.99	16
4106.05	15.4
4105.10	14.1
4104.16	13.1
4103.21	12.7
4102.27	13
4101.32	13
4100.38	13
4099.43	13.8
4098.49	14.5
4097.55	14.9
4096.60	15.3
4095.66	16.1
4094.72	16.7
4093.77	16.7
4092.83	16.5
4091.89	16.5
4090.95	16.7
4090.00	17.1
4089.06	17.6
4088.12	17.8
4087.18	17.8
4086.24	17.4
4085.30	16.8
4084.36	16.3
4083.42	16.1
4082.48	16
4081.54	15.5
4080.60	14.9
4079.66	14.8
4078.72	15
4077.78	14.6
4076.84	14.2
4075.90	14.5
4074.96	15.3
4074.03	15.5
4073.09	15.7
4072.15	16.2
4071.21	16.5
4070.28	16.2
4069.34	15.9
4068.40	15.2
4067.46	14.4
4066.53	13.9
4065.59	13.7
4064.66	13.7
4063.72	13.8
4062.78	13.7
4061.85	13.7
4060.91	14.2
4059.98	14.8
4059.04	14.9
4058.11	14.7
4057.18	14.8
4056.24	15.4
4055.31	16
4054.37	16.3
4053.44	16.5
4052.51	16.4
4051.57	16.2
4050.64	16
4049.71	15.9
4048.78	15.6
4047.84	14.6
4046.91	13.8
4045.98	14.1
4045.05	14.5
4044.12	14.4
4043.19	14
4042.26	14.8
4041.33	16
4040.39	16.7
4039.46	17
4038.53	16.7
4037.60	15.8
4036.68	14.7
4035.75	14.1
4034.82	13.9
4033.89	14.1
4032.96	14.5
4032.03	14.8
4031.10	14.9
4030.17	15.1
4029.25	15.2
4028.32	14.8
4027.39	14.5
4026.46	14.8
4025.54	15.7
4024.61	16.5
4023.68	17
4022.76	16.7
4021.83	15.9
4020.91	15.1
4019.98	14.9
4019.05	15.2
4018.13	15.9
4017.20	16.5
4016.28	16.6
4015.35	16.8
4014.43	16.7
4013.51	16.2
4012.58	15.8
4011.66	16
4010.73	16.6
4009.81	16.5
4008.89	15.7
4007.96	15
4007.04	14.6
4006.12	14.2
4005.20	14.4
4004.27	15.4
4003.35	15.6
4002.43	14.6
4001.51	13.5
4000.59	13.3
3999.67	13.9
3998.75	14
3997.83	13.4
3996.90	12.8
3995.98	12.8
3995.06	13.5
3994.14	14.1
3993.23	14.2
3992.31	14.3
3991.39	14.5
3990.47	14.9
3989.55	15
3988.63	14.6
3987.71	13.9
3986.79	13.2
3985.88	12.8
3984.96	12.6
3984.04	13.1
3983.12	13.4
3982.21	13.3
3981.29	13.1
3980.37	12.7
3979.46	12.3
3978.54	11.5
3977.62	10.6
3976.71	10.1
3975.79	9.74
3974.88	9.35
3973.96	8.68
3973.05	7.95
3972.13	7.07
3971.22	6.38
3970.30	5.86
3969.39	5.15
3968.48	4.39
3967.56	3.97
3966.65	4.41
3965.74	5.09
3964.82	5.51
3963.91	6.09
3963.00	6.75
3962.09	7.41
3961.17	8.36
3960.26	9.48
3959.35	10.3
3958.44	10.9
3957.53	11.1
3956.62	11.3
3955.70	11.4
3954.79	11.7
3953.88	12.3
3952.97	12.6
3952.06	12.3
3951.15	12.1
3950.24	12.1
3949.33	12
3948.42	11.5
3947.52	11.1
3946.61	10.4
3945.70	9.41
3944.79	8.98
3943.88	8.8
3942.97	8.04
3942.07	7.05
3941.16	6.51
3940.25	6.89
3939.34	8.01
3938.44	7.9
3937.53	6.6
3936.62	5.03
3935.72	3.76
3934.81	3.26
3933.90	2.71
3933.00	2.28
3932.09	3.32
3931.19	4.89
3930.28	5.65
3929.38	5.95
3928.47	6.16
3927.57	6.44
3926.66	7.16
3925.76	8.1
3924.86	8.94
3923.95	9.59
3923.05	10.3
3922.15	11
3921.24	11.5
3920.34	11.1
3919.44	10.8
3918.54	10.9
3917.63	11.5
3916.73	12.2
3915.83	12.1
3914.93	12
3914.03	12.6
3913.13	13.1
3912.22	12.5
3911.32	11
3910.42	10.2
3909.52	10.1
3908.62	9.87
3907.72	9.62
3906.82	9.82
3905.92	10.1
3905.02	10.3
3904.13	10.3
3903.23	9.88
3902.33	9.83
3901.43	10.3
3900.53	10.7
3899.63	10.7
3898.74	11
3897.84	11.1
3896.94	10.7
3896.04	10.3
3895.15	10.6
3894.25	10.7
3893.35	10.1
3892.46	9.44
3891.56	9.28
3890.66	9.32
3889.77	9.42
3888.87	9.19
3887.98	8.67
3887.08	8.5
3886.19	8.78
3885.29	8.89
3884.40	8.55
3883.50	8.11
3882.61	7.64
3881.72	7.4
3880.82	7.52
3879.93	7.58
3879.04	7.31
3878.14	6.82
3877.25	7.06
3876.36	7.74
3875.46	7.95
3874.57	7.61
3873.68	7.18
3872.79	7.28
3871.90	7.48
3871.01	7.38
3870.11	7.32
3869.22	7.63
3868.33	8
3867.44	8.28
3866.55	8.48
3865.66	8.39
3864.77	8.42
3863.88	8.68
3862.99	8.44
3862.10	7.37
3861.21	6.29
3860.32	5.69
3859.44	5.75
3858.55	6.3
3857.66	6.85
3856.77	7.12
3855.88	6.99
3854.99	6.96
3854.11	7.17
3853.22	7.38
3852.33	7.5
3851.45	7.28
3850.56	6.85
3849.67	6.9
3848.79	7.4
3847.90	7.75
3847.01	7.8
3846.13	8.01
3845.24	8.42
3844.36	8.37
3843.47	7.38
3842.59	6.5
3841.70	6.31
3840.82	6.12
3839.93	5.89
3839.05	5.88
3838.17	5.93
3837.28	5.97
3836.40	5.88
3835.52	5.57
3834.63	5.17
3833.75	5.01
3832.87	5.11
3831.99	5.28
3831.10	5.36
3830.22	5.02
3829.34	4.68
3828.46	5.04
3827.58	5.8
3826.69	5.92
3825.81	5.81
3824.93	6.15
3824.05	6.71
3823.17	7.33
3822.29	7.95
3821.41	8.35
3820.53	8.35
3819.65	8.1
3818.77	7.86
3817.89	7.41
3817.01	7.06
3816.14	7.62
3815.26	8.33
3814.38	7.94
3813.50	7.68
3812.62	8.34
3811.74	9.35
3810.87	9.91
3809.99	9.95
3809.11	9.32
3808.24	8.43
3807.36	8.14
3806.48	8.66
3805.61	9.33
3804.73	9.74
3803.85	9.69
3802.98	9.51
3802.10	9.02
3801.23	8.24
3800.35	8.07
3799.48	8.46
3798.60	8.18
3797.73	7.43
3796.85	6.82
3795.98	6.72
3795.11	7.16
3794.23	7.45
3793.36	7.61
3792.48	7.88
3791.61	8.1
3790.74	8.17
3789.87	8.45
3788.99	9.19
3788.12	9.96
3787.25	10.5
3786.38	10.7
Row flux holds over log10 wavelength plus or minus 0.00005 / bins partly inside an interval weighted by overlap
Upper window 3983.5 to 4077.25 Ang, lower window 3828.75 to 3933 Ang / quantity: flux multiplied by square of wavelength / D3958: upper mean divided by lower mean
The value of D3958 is 1.96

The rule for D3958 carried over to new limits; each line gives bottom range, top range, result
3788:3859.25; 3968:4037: 2.03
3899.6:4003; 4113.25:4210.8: 1.68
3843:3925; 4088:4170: 1.93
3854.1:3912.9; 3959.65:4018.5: 1.47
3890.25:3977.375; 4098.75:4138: 1.86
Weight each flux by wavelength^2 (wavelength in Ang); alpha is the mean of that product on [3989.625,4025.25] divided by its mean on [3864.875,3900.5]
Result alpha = 1.86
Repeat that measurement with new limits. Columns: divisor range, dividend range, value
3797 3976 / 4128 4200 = 2.09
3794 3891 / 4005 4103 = 2.29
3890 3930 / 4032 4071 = 1.58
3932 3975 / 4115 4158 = 2.05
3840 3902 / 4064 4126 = 2.15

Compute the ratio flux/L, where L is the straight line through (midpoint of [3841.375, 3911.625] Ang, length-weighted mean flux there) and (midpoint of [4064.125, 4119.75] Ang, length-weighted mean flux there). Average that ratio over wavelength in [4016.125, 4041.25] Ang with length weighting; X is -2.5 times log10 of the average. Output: -0.16 mag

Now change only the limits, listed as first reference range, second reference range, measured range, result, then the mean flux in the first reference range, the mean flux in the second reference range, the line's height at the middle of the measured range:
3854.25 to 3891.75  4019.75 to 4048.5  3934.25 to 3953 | 0.266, 7.74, 15.2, 11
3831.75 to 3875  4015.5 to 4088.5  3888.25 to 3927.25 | -0.128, 7.01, 15.3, 9.29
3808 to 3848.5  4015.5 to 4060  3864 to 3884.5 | 0.148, 7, 15.4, 8.83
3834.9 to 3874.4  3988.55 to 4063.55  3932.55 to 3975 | 0.404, 7.14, 15.1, 11.7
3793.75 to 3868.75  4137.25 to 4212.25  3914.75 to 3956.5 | 0.104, 7.33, 15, 9.67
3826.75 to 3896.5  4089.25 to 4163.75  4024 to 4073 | -0.175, 7.38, 15.2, 12.9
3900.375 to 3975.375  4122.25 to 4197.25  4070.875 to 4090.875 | -0.242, 8.78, 15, 12.8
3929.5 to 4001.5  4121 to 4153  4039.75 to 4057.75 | -0.244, 9.78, 14.9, 12.3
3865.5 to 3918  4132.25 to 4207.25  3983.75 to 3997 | -0.210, 9.39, 15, 11.4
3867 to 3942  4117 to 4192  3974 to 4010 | -0.223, 8.68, 15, 10.9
